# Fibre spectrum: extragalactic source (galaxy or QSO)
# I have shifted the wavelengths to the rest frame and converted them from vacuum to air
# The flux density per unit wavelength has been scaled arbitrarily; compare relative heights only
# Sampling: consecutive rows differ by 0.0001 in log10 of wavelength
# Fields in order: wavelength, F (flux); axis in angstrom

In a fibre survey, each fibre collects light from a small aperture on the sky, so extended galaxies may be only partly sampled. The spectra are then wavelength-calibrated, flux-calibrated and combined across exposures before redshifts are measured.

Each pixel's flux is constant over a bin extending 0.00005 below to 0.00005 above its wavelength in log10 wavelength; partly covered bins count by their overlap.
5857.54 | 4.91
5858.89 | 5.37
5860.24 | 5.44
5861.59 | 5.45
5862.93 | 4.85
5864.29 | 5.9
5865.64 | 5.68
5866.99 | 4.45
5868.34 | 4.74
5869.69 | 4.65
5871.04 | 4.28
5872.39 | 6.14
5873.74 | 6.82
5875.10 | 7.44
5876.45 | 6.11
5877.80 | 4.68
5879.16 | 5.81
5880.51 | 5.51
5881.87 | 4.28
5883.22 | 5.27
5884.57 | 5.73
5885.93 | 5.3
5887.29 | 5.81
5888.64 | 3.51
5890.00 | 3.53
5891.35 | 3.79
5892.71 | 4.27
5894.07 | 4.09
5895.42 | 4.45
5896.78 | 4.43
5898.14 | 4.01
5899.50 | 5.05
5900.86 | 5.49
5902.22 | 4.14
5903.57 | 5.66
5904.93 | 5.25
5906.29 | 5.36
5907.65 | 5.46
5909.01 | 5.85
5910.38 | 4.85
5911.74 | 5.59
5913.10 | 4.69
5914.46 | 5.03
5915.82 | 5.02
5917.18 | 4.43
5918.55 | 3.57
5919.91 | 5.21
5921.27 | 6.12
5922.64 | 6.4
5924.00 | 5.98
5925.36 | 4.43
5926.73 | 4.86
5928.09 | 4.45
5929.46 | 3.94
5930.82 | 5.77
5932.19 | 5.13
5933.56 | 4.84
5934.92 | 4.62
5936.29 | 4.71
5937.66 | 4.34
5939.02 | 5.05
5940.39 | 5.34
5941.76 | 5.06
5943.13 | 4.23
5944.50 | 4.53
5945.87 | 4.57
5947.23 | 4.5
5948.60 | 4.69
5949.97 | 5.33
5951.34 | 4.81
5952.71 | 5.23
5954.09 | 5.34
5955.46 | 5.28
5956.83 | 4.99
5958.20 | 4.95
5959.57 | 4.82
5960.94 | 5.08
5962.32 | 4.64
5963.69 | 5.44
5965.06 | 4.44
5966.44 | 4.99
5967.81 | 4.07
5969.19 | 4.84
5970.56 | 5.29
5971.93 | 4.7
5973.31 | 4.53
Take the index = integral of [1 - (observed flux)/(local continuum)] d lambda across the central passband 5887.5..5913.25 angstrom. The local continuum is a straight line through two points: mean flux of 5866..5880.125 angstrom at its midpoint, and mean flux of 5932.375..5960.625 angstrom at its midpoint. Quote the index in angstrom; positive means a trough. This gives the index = 2.6 angstrom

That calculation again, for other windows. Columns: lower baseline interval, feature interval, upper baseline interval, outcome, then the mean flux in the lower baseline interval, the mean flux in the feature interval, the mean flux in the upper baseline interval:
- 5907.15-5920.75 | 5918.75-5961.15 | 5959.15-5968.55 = -0.8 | 4.98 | 4.97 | 4.78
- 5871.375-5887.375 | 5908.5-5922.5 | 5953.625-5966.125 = 0.8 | 5.71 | 5.08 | 4.99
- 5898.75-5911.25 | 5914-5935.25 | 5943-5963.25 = 0.4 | 5.23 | 4.99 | 4.89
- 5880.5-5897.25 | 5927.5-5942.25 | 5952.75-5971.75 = -0.1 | 4.58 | 4.84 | 4.94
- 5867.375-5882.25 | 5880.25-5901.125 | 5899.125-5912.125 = 2.9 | 5.5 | 4.62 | 5.27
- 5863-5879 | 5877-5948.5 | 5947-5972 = 4.8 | 5.52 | 4.89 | 4.93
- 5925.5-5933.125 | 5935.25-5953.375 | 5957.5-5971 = 0.1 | 4.8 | 4.8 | 4.85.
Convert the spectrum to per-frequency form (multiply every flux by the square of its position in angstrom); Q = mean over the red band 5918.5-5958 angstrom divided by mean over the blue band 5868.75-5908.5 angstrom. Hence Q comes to 1.00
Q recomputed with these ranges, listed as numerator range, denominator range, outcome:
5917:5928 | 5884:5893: 1.14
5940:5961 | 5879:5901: 1.07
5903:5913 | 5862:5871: 1.09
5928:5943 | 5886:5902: 1.11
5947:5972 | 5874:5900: 1.03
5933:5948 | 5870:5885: 0.86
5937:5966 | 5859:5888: 0.92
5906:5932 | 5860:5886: 0.95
